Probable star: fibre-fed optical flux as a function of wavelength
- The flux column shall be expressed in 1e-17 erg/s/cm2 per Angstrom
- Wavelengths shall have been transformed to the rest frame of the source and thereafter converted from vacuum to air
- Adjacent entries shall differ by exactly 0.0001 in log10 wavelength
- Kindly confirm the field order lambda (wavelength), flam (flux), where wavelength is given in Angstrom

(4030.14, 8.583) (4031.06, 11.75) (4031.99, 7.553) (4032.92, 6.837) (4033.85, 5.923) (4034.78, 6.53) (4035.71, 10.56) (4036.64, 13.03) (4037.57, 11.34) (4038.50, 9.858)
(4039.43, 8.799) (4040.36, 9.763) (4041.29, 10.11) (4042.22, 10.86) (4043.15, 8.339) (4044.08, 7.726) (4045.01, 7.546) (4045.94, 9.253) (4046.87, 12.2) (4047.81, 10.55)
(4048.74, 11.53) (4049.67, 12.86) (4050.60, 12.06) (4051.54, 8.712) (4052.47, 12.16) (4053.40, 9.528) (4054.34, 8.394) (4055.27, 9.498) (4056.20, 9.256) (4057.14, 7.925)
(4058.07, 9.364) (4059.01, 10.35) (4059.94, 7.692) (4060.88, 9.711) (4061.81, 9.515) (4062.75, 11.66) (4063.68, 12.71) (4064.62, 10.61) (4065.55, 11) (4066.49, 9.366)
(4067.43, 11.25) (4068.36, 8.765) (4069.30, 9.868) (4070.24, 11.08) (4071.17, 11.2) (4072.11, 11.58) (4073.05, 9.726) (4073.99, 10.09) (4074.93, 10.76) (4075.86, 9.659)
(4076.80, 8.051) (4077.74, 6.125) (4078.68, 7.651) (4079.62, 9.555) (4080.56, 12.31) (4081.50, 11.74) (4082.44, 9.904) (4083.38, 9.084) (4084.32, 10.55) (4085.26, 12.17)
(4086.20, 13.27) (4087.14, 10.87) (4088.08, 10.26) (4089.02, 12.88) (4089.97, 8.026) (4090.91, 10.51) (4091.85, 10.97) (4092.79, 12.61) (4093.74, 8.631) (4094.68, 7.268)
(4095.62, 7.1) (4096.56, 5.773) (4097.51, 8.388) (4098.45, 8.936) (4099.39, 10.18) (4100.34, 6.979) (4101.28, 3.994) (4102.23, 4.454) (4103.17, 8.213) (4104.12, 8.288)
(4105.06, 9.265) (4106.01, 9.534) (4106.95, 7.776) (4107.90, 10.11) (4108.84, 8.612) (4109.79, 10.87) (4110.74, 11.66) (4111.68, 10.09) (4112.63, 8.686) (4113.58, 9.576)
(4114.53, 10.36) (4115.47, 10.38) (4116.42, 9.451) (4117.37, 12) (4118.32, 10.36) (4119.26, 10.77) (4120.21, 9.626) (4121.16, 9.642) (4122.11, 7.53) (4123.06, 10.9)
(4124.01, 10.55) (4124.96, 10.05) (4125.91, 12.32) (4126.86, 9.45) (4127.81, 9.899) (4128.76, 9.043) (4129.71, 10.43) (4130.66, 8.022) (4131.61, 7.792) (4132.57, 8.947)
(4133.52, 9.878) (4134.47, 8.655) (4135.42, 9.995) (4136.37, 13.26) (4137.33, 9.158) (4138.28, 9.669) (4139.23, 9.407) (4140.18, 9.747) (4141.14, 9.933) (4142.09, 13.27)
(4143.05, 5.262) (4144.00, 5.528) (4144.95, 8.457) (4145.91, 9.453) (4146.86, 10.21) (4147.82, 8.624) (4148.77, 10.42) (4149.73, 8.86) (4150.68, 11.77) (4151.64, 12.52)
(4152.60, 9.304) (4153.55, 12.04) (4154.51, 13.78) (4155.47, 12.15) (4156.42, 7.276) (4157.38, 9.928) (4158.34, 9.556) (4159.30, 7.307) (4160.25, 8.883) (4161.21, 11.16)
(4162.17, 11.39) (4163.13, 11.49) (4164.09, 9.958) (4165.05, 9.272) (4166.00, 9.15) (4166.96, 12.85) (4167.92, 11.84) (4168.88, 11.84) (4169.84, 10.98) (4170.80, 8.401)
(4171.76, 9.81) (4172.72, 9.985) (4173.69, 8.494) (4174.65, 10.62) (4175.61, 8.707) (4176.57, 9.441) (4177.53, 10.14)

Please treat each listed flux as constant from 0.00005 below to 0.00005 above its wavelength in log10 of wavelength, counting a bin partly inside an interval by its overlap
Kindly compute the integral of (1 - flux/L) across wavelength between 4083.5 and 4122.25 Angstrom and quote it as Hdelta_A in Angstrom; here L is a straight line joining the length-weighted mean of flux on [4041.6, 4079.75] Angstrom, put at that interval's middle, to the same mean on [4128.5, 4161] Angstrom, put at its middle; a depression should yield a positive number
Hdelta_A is 1.4 Angstrom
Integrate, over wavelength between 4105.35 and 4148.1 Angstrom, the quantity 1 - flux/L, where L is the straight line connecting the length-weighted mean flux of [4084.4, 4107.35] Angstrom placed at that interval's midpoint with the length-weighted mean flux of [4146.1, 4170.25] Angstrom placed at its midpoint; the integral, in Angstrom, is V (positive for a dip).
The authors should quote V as 0.3 Angstrom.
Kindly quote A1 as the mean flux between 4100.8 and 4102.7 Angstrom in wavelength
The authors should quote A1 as 4.25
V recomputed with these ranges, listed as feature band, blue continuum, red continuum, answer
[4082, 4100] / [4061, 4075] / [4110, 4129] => 1.0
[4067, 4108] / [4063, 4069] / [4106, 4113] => 3.1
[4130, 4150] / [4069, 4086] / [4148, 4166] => 2.0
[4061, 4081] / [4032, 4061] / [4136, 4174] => -0.9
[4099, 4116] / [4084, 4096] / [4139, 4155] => 2.4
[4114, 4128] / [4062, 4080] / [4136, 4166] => -0.3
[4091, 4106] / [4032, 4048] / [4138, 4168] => 2.3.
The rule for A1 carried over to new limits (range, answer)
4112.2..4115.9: 9.76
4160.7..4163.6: 11.3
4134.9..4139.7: 10.3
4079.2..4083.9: 10.5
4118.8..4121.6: 10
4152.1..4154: 10.7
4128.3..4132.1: 8.81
